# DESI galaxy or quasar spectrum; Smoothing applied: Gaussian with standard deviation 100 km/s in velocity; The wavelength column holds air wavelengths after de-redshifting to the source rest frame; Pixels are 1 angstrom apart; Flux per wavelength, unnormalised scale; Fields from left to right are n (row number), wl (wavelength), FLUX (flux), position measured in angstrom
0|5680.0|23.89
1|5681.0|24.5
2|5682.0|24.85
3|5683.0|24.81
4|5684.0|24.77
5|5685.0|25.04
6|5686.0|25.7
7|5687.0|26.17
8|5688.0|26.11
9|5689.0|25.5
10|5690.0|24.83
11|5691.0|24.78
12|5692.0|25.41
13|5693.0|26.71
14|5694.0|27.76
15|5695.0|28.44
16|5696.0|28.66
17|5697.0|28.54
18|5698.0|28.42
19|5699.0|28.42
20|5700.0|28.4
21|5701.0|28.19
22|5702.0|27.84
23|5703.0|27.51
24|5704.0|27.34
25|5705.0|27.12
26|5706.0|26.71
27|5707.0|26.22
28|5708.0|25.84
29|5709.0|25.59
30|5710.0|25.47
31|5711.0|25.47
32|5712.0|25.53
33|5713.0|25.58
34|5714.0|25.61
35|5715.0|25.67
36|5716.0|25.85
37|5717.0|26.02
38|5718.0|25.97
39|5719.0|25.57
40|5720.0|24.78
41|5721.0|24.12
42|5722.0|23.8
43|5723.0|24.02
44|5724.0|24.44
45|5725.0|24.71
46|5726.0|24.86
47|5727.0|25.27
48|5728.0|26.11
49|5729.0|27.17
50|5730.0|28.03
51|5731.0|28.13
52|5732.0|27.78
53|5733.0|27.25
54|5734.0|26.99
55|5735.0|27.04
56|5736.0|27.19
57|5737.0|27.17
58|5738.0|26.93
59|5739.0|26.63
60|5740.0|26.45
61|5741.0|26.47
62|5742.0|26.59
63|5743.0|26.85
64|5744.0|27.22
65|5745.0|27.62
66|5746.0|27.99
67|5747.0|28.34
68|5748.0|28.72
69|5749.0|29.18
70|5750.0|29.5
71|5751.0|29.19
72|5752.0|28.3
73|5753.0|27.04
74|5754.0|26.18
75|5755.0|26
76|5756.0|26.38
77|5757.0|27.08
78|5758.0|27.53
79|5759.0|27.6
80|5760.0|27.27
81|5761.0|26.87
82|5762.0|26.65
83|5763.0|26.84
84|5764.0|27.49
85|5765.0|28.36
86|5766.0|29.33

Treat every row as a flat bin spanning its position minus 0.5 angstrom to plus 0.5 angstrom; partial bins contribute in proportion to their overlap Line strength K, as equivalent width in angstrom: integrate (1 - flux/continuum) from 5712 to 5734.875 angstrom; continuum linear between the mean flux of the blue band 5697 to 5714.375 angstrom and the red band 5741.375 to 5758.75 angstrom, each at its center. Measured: 1.1 angstrom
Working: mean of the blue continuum 26.8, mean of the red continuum 27.6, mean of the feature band 25.8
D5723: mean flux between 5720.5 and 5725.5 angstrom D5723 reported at 24.2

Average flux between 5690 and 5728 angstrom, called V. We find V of 26.2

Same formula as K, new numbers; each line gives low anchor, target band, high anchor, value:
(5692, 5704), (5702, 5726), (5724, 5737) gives 1.5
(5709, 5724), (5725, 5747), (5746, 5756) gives -0.1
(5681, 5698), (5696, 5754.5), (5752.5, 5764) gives -0.5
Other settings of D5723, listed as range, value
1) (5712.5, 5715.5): 25.6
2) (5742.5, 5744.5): 27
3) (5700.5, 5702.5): 28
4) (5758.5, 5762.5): 27.1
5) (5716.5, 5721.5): 25.3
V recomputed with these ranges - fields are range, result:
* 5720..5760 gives 26.8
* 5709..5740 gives 26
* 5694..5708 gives 27.8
